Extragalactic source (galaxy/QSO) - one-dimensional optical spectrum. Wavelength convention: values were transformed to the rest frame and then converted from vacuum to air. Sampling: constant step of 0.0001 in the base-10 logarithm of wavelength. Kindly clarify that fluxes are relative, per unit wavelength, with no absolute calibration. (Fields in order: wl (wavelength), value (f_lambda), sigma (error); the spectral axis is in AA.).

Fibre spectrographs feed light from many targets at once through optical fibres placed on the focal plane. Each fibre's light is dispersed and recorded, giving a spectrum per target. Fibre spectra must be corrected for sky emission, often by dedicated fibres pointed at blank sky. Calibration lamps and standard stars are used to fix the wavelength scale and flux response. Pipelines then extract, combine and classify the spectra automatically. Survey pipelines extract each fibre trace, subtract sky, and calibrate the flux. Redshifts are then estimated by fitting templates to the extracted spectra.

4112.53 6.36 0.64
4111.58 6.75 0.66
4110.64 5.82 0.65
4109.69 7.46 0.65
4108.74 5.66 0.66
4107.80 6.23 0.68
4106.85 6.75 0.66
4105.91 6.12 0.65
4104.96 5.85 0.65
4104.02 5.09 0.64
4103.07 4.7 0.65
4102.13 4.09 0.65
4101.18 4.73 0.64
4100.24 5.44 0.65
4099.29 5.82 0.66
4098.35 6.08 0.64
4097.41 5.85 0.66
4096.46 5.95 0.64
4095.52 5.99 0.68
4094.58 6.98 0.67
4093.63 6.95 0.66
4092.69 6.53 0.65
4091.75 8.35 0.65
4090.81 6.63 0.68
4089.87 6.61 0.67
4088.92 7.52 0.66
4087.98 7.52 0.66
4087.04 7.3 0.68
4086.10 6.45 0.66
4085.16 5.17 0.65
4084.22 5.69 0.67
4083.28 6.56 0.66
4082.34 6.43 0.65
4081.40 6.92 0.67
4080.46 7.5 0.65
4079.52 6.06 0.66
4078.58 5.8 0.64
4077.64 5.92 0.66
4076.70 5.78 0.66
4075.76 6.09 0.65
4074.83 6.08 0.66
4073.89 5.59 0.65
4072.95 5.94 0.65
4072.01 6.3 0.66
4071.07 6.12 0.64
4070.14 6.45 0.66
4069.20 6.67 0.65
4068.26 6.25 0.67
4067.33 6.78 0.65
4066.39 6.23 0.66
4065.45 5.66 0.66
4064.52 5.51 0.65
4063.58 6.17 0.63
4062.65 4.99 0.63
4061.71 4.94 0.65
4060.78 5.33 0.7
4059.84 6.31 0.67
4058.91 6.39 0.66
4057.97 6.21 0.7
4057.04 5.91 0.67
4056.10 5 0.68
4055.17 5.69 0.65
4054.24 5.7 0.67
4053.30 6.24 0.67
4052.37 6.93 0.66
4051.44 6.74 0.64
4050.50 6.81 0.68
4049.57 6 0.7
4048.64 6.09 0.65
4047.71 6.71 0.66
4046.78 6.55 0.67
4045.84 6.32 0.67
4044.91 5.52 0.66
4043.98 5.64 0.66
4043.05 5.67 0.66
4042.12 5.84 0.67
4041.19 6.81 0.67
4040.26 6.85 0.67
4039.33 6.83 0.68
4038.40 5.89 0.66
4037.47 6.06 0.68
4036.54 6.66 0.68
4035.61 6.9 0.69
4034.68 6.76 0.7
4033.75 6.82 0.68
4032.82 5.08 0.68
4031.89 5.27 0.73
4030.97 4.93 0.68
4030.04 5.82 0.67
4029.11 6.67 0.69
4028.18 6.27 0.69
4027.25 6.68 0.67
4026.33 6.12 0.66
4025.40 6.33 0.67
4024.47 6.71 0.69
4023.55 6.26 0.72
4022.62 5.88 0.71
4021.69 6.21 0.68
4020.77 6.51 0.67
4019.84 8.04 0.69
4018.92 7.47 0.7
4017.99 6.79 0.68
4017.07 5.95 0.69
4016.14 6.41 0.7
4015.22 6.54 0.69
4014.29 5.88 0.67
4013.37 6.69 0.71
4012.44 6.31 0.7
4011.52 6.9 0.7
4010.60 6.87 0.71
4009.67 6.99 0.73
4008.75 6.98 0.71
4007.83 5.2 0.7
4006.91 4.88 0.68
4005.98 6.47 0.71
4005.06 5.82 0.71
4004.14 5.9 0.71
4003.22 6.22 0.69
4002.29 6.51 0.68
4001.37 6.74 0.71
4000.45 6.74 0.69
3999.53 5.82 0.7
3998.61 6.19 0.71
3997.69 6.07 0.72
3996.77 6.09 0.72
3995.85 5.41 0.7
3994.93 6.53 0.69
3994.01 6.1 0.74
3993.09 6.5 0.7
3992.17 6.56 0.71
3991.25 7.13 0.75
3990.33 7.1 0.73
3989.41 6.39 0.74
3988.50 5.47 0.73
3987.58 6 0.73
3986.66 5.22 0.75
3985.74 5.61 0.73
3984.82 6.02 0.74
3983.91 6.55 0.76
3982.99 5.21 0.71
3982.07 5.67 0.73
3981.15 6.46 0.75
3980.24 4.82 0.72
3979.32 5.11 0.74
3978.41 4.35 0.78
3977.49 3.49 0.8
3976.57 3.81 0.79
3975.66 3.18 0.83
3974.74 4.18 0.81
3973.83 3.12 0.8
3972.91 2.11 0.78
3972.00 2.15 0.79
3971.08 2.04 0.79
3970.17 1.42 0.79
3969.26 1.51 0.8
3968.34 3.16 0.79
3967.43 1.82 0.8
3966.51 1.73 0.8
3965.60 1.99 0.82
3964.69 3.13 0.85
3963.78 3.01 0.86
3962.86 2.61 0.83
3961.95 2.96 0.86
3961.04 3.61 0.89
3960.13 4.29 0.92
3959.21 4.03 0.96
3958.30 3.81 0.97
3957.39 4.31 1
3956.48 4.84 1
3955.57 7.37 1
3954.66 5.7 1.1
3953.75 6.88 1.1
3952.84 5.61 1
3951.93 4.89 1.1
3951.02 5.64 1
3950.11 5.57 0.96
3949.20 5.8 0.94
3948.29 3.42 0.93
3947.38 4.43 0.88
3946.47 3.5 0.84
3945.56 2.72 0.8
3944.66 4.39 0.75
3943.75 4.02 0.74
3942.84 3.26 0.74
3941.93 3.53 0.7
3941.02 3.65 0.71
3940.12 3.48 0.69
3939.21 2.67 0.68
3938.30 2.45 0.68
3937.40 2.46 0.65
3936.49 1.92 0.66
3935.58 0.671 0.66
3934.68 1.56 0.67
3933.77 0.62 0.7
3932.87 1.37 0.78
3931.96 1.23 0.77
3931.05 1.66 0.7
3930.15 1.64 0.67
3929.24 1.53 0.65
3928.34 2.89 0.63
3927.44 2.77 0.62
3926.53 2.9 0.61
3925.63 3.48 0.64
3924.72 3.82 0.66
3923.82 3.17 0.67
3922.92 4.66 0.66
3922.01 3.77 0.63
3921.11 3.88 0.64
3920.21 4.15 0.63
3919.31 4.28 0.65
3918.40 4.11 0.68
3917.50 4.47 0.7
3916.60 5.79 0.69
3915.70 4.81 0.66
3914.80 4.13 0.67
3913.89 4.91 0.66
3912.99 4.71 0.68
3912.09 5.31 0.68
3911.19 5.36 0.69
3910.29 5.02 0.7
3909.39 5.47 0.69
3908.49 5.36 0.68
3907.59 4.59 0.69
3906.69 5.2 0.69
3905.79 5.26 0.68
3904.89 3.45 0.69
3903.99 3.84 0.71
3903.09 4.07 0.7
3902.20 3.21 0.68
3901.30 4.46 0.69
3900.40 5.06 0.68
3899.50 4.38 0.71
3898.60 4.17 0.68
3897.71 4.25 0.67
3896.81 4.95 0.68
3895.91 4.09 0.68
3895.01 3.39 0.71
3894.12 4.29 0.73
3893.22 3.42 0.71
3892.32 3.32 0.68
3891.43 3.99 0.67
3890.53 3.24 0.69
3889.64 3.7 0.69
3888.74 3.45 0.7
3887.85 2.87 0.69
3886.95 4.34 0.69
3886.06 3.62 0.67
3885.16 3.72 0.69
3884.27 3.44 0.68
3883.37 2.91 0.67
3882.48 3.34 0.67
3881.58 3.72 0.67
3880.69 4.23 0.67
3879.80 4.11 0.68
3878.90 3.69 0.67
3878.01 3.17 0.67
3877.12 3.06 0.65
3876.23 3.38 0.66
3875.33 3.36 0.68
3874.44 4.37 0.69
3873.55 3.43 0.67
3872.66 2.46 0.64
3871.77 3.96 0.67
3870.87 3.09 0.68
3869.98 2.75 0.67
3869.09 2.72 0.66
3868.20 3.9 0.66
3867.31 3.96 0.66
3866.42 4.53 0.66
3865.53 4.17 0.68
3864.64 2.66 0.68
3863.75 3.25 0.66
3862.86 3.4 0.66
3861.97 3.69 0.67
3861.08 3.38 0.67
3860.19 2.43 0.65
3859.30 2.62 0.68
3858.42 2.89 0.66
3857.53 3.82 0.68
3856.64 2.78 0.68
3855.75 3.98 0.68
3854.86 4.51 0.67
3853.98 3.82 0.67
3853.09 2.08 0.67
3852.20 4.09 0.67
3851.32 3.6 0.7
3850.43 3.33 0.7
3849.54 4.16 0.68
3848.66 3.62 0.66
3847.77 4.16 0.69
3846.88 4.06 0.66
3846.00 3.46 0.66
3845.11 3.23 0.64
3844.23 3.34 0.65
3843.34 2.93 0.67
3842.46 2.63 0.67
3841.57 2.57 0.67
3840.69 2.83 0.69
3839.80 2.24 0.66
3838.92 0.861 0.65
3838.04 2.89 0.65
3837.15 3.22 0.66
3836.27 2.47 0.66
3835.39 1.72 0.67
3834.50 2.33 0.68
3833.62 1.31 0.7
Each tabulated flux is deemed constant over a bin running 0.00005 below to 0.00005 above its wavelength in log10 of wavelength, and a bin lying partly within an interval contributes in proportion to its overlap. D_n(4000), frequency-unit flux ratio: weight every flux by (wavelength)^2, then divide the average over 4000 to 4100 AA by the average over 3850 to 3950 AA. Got 1.88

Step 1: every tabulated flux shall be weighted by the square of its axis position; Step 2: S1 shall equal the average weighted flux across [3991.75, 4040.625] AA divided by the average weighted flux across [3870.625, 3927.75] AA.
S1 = 1.7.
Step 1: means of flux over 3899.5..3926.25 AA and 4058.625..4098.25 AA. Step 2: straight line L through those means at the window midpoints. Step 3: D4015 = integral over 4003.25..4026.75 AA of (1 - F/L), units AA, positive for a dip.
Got -3.4 AA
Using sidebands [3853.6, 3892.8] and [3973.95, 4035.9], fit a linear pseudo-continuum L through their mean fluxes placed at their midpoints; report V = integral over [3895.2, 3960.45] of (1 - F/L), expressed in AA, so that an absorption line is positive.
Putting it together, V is 7.8 AA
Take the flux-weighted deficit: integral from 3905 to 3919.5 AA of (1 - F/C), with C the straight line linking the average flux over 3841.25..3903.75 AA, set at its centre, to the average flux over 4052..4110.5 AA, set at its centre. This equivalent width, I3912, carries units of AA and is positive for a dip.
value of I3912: -3.0 AA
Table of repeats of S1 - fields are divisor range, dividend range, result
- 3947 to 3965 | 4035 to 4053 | 1.44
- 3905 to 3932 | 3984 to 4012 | 1.60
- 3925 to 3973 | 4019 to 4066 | 2.00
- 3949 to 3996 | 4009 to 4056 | 1.43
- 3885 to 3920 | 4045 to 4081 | 1.53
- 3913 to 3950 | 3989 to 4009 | 1.96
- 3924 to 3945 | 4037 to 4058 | 2.59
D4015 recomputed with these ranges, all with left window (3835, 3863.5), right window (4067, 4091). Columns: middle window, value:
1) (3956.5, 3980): 8.28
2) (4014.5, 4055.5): -3.97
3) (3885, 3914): -2.87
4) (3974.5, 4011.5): -4.61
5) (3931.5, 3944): 5.93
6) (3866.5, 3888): 0.23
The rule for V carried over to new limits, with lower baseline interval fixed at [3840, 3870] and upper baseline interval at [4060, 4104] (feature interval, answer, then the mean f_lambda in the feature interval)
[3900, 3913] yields -2.18 AA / 4.69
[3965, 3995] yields 2.84 AA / 4.47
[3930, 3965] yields 7.40 AA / 3.58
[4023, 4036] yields -1.62 AA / 6.18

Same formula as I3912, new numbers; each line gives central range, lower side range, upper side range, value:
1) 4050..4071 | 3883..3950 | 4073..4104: -0.92 AA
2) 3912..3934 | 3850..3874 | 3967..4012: 4.15 AA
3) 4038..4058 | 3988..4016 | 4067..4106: 0.22 AA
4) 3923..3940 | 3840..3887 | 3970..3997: 8.20 AA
